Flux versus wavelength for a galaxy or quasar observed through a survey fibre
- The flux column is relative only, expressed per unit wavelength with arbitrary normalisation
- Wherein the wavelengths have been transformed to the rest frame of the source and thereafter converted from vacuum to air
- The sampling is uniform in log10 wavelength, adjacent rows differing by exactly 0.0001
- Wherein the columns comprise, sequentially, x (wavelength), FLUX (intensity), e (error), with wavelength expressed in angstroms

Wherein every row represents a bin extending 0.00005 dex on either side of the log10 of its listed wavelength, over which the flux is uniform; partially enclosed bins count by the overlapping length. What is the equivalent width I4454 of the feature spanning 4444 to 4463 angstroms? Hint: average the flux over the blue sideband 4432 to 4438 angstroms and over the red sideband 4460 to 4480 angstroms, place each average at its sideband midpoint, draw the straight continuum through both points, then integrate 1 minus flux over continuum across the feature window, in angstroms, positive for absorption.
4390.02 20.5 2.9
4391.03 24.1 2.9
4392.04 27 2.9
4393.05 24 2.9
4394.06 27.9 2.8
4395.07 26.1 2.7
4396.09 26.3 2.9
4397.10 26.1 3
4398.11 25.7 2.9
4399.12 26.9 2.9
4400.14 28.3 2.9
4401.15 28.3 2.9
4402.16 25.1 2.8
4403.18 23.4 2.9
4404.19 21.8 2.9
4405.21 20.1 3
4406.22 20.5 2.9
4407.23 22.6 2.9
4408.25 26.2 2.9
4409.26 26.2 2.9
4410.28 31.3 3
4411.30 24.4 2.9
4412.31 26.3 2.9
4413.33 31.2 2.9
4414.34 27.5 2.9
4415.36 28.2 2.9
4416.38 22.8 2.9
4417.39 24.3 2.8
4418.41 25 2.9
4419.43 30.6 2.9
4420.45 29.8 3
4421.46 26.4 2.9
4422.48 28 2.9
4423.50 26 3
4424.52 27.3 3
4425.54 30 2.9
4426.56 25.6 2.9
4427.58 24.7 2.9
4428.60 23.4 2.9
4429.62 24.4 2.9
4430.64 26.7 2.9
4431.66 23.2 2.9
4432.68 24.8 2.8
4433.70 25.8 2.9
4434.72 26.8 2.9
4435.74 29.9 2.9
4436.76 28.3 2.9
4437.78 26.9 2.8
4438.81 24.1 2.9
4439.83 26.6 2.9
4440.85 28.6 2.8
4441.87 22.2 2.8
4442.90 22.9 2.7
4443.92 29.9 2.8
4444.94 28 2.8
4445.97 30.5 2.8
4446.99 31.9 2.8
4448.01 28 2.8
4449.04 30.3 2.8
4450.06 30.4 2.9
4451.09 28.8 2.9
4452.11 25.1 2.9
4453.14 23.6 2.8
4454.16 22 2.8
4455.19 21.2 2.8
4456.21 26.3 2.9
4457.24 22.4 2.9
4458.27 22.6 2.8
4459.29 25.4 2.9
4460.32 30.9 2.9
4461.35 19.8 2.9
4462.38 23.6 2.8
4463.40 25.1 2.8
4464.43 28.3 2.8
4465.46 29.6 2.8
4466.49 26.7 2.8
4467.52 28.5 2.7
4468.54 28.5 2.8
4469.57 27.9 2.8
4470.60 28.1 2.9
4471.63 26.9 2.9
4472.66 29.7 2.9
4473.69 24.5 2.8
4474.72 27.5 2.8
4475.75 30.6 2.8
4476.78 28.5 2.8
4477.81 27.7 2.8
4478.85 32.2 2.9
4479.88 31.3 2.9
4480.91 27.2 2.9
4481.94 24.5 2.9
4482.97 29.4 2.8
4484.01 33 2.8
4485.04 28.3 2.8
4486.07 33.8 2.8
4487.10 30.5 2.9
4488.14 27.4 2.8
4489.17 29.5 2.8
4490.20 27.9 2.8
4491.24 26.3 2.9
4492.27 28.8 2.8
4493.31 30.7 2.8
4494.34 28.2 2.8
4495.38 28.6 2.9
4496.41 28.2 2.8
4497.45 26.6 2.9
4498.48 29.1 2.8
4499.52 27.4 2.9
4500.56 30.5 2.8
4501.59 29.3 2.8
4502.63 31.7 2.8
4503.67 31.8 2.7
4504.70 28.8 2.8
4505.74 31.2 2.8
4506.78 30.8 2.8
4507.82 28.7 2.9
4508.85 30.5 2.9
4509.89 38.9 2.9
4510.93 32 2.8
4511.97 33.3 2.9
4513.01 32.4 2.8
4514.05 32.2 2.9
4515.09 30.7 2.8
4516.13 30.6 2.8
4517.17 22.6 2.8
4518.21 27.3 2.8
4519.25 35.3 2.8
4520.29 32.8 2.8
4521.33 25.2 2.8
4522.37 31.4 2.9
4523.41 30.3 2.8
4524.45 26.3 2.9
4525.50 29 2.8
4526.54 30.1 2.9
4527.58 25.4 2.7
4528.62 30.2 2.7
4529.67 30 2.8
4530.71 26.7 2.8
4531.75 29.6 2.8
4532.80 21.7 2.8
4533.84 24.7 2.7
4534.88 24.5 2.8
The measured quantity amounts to 0.79 angstroms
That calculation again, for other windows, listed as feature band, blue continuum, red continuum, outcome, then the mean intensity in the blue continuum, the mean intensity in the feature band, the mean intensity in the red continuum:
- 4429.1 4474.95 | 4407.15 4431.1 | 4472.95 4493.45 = 2.2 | 26.7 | 26.5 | 28.9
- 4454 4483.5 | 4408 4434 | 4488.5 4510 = 1.6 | 26.5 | 26.8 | 29.5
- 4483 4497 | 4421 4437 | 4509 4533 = -0.3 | 26.3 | 29.3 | 29.8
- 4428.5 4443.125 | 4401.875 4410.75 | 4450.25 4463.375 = -0.9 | 24.1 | 25.8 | 24.5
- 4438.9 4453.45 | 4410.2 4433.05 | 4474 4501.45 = -0.1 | 26.5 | 27.6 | 29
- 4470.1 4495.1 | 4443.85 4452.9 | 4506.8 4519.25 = 1.0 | 29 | 28.8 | 31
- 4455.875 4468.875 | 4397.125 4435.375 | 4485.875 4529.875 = 0.9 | 26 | 25.9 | 29.8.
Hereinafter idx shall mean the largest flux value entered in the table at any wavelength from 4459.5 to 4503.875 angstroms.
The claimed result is 33.8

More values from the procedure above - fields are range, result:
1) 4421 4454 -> 31.9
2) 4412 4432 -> 31.2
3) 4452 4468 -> 30.9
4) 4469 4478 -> 30.6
